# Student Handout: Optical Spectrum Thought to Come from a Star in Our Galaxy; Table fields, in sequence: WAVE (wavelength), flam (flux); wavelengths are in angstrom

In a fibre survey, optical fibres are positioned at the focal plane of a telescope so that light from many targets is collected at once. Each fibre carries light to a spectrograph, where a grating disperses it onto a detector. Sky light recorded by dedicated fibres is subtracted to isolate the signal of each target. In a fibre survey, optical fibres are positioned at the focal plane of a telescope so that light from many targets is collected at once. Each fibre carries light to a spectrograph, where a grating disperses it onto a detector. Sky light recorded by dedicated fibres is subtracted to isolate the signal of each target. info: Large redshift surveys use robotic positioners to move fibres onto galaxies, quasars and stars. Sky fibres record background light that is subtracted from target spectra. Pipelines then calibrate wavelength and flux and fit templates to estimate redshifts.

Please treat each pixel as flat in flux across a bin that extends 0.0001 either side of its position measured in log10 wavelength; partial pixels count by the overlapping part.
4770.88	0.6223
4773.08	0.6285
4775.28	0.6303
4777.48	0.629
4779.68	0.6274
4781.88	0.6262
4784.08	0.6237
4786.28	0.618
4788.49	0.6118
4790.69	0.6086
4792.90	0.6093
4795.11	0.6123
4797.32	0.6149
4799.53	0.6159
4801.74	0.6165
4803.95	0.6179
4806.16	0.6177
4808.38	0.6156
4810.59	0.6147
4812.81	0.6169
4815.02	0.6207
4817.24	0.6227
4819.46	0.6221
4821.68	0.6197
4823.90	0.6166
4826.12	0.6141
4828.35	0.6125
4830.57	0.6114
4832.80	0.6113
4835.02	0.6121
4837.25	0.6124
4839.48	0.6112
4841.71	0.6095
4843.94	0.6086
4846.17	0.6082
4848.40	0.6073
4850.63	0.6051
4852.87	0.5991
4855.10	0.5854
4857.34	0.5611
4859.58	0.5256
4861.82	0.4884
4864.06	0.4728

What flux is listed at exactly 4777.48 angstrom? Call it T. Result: 0.629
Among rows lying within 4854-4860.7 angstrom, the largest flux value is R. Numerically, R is 0.5854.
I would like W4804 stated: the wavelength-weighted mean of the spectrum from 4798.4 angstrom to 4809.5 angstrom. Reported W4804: 0.617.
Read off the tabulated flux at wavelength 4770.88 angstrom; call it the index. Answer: 0.6223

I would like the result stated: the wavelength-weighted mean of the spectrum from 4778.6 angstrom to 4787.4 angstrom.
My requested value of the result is 0.624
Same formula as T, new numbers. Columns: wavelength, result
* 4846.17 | 0.6082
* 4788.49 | 0.6118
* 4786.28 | 0.618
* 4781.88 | 0.6262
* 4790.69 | 0.6086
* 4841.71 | 0.6095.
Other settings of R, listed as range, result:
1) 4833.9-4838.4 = 0.6124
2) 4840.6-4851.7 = 0.6095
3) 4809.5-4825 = 0.6227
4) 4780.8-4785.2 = 0.6262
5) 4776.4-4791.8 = 0.629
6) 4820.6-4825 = 0.6197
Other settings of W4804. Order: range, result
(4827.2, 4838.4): 0.612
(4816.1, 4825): 0.62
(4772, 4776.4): 0.629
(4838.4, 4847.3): 0.61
